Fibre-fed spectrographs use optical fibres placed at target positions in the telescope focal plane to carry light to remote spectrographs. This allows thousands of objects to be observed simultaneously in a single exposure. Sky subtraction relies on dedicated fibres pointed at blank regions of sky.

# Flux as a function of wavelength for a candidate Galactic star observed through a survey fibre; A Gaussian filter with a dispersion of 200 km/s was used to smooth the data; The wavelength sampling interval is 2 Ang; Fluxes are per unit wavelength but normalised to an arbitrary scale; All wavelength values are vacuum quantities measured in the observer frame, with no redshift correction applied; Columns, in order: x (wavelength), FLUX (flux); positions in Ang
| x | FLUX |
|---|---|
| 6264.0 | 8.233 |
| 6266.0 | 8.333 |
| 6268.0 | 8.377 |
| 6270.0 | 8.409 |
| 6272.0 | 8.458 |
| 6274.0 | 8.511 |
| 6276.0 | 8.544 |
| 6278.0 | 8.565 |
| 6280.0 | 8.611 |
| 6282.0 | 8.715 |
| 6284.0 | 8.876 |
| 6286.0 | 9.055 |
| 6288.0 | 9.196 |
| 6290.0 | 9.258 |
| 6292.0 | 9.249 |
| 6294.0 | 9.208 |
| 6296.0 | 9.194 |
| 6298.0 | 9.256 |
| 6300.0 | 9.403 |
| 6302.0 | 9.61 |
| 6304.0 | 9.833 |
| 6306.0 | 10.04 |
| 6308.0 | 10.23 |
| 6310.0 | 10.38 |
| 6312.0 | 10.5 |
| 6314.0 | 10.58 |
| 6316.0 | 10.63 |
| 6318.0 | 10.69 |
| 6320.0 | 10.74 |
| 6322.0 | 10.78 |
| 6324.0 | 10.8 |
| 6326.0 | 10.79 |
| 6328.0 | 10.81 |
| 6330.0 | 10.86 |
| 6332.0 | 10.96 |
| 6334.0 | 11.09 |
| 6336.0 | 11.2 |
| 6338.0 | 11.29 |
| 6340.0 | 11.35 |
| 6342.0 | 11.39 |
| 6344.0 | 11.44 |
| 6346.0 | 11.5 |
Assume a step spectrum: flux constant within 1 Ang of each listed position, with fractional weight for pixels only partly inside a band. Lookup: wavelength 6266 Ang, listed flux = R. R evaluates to 8.333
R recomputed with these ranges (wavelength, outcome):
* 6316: 10.63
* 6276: 8.544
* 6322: 10.78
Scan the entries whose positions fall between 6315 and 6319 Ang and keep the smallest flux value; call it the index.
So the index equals 10.63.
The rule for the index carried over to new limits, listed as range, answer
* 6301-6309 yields 9.61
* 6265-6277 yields 8.333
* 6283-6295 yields 8.876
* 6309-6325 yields 10.38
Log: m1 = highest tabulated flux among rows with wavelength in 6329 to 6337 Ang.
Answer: 11.2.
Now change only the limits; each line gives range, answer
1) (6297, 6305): 9.833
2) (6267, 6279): 8.565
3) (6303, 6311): 10.38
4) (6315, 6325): 10.8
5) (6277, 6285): 8.876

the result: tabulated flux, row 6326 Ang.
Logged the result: 10.79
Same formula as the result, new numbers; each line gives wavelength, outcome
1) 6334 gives 11.09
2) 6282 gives 8.715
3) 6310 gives 10.38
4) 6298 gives 9.256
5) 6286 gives 9.055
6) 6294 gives 9.208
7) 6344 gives 11.44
